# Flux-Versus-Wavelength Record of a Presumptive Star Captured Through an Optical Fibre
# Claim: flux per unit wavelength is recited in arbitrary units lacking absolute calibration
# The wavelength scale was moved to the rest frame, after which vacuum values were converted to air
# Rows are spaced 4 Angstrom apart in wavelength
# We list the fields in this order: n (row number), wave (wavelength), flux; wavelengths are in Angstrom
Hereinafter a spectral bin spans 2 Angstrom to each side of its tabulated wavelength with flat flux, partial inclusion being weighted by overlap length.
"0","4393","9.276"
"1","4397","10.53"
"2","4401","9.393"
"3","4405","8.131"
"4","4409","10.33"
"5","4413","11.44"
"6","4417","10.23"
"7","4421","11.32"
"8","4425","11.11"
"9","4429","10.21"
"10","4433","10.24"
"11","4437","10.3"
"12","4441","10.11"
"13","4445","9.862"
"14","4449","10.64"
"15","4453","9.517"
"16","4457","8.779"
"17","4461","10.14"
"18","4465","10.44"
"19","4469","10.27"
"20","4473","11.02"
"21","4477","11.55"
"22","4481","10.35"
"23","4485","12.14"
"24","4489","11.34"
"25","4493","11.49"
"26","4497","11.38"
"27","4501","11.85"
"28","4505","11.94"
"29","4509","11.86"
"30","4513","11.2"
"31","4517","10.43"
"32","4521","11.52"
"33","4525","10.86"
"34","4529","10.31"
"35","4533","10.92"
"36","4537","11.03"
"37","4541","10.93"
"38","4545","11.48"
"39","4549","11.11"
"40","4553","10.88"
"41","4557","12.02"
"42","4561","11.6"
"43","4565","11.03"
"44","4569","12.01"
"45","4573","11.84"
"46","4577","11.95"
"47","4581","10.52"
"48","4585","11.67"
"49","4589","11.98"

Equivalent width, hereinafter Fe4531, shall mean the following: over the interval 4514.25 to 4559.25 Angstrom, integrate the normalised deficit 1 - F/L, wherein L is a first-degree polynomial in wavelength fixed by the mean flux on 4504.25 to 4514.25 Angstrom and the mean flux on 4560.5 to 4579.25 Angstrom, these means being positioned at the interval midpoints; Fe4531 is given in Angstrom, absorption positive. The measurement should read 2.4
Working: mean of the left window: 11.7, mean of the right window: 11.7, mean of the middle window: 11.1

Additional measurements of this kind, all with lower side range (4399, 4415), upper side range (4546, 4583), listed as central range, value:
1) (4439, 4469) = 1.0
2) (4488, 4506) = -1.4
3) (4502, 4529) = -0.8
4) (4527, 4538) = 0.4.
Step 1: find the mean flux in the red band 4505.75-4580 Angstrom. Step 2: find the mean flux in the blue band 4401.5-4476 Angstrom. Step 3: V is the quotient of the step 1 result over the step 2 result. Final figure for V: 1.1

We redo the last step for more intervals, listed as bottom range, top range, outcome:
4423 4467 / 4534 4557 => 1.10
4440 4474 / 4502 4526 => 1.13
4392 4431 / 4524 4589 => 1.10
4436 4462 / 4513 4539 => 1.10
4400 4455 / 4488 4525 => 1.12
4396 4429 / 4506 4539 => 1.07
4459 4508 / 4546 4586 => 1.03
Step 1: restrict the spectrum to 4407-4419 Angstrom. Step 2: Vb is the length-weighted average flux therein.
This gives 10.7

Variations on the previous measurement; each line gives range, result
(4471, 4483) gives 11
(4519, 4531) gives 10.9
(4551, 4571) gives 11.5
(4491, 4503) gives 11.6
